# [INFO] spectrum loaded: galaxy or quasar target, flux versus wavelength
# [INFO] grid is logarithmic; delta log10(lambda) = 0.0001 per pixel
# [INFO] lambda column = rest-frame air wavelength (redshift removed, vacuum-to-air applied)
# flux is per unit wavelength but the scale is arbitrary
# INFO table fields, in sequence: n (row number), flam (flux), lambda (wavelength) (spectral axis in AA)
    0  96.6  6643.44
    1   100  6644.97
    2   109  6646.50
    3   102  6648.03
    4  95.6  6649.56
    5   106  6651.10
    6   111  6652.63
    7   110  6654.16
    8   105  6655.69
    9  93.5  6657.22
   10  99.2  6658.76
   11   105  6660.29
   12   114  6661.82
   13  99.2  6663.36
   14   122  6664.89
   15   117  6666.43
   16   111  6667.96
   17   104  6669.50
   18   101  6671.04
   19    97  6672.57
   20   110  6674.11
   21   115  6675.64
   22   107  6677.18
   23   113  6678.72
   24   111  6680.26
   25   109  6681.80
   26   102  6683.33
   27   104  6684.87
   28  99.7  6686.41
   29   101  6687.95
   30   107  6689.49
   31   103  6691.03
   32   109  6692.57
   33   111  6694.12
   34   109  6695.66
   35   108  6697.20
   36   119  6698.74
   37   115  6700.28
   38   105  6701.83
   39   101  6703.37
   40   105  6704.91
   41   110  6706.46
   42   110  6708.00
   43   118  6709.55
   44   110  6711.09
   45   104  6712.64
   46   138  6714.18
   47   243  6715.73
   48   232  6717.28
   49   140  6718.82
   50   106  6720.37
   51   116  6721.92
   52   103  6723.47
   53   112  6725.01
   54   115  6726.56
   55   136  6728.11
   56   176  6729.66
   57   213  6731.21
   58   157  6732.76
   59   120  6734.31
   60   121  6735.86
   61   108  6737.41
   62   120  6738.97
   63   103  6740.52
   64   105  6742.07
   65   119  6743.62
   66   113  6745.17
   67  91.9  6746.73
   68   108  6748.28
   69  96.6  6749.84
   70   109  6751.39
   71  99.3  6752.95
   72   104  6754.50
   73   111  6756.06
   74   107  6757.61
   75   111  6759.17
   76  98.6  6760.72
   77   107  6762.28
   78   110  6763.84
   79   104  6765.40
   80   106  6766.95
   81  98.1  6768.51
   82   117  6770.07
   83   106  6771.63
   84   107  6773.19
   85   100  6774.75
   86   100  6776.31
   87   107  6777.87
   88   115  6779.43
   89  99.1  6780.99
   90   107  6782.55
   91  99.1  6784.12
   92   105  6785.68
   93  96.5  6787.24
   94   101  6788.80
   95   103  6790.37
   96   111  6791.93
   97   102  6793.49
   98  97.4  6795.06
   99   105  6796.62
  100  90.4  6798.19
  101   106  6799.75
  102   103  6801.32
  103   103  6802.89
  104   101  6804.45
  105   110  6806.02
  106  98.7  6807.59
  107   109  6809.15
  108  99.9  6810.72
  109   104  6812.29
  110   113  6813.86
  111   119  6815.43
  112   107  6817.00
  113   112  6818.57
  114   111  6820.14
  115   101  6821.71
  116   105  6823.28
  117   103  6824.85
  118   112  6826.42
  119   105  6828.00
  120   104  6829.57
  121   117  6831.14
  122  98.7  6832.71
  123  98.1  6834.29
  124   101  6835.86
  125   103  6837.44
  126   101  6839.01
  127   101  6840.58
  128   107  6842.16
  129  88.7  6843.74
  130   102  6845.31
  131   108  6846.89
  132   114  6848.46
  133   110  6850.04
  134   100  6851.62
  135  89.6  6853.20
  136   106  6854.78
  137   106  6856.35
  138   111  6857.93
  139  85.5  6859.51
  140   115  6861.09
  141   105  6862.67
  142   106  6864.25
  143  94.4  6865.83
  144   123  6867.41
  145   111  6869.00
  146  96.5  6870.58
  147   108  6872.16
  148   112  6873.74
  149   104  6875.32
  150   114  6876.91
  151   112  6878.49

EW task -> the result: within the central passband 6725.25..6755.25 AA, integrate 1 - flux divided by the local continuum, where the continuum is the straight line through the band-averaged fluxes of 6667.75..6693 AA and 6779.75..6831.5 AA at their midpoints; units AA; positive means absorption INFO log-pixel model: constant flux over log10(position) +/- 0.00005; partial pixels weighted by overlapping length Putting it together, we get -4.6 AA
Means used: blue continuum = 106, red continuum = 105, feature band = 122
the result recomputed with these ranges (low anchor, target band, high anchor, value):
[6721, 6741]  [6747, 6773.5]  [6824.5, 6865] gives 3.9 AA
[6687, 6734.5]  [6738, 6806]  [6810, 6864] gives 6.8 AA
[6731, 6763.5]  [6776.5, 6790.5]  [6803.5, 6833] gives 0.9 AA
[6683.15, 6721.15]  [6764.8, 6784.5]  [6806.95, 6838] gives 1.2 AA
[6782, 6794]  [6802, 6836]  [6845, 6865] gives -0.8 AA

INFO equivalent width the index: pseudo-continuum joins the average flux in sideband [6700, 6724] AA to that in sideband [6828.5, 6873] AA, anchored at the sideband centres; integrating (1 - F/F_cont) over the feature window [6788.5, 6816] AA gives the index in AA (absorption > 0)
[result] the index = 2.1 AA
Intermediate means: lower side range 129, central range 104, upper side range 104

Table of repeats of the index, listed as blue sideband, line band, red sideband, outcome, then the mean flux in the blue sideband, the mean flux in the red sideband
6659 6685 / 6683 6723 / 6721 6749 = -1.34 AA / 108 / 124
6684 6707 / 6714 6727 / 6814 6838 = -4.75 AA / 107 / 107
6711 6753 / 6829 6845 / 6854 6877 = 1.35 AA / 130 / 106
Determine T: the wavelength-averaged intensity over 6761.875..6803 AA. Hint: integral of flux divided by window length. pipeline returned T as 104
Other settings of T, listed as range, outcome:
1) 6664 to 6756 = 118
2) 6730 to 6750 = 123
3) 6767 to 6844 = 104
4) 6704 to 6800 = 116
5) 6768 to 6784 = 105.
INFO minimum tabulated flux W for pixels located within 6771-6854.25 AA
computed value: 88.7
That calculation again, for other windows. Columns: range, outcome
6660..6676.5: 97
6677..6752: 91.9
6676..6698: 99.7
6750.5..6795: 96.5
